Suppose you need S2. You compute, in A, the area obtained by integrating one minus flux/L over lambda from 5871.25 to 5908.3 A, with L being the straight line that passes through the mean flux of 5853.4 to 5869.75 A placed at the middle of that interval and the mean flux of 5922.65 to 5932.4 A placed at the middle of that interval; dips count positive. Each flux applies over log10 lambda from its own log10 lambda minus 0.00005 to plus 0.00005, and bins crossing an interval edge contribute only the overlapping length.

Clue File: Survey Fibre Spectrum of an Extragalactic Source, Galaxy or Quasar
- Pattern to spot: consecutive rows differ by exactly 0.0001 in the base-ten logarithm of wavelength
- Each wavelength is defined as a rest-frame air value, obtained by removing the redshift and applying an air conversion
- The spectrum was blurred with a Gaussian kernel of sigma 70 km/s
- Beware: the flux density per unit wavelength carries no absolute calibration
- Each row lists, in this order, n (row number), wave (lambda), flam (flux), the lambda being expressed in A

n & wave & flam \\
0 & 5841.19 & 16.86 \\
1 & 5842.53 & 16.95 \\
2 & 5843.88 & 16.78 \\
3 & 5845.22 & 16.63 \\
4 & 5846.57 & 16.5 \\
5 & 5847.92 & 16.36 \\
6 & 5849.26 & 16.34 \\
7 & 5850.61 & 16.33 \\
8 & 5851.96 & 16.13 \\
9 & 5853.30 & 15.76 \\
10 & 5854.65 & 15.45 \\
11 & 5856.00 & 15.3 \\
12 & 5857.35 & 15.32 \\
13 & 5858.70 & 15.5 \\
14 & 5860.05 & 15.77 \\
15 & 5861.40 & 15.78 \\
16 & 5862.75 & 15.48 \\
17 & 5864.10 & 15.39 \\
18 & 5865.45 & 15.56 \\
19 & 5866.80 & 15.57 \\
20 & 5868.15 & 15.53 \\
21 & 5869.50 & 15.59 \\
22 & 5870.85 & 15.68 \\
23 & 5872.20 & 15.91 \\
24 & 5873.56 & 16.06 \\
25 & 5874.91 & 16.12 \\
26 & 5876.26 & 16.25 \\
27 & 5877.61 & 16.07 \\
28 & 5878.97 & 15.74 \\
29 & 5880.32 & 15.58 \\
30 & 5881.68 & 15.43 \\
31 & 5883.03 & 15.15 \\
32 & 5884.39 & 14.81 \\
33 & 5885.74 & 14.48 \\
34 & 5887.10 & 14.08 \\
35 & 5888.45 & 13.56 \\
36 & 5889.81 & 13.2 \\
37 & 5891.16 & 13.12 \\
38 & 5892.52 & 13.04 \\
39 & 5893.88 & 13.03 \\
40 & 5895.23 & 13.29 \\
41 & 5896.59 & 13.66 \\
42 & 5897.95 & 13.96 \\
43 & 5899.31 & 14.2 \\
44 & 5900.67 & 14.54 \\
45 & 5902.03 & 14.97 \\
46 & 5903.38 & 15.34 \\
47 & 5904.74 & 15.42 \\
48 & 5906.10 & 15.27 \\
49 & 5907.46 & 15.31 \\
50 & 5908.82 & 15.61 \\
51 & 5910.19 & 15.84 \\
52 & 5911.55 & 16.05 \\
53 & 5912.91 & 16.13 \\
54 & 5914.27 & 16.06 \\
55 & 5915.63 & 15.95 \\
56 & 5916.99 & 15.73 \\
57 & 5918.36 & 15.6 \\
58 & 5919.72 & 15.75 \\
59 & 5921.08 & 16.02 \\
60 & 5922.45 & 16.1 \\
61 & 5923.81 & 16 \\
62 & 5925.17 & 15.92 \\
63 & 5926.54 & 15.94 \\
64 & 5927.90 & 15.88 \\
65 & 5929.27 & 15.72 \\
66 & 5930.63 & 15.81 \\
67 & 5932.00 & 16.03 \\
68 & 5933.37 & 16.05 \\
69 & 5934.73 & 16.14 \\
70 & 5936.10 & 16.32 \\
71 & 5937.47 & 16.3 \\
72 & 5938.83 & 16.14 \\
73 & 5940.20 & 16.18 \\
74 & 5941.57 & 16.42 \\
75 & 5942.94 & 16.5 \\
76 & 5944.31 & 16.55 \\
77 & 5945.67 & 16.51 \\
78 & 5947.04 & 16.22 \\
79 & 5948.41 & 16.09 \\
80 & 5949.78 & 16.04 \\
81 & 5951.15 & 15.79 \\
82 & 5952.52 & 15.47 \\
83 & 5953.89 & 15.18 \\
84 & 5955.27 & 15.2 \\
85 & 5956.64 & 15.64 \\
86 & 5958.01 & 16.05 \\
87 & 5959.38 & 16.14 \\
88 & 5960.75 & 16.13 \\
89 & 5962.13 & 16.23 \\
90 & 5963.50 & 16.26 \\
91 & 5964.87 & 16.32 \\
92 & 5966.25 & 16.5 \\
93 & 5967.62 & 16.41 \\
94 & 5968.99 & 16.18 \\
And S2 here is 2.2 A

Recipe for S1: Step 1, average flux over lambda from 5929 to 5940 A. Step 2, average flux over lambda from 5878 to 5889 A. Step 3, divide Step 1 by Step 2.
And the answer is 1.1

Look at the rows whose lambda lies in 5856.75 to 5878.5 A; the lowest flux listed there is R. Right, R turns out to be 15.32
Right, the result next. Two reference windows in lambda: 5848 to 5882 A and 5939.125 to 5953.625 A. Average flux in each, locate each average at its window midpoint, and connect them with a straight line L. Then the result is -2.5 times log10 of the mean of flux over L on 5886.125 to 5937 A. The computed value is 0.058 mag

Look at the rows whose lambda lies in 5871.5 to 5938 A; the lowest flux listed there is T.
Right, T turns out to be 13.03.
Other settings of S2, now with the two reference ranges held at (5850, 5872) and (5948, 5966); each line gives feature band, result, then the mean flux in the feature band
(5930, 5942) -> -0.2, 16.1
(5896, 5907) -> 0.7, 14.7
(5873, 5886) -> 0.1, 15.6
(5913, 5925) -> -0.1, 15.9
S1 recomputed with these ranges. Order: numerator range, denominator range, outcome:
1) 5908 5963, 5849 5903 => 1.06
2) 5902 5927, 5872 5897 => 1.08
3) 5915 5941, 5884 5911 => 1.11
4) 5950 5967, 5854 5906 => 1.06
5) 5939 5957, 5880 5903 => 1.13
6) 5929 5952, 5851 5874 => 1.03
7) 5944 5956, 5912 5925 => 1.00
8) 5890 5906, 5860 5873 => 0.90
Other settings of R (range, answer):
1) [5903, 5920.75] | 15.27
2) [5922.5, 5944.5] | 15.72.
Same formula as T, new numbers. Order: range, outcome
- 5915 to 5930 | 15.6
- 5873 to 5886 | 14.48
